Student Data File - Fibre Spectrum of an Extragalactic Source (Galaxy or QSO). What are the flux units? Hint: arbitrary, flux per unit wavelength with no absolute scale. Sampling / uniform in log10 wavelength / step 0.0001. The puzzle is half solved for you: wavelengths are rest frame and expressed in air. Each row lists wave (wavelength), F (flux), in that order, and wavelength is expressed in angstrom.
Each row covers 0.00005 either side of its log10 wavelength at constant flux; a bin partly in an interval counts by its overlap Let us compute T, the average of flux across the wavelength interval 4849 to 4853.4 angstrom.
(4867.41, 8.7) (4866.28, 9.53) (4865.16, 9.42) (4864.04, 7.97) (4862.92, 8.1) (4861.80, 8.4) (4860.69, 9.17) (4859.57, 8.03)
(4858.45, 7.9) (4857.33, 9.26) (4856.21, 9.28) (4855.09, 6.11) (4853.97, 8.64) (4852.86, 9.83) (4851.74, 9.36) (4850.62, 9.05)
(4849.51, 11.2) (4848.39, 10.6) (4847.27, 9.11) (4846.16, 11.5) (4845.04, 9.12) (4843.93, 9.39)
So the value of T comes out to 9.85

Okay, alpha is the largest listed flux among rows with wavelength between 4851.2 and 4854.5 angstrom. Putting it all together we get 9.83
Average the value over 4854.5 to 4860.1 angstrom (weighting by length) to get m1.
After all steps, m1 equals 8.11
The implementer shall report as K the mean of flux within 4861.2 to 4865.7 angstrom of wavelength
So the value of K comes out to 8.49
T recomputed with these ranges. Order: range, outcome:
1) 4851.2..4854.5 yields 9.3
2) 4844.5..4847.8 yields 9.93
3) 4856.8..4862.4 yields 8.55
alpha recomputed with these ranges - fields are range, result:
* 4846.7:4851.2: 11.2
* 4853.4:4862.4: 9.28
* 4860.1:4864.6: 9.17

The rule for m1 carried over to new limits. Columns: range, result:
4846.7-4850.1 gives 10.3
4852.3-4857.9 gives 8.62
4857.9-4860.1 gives 7.96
